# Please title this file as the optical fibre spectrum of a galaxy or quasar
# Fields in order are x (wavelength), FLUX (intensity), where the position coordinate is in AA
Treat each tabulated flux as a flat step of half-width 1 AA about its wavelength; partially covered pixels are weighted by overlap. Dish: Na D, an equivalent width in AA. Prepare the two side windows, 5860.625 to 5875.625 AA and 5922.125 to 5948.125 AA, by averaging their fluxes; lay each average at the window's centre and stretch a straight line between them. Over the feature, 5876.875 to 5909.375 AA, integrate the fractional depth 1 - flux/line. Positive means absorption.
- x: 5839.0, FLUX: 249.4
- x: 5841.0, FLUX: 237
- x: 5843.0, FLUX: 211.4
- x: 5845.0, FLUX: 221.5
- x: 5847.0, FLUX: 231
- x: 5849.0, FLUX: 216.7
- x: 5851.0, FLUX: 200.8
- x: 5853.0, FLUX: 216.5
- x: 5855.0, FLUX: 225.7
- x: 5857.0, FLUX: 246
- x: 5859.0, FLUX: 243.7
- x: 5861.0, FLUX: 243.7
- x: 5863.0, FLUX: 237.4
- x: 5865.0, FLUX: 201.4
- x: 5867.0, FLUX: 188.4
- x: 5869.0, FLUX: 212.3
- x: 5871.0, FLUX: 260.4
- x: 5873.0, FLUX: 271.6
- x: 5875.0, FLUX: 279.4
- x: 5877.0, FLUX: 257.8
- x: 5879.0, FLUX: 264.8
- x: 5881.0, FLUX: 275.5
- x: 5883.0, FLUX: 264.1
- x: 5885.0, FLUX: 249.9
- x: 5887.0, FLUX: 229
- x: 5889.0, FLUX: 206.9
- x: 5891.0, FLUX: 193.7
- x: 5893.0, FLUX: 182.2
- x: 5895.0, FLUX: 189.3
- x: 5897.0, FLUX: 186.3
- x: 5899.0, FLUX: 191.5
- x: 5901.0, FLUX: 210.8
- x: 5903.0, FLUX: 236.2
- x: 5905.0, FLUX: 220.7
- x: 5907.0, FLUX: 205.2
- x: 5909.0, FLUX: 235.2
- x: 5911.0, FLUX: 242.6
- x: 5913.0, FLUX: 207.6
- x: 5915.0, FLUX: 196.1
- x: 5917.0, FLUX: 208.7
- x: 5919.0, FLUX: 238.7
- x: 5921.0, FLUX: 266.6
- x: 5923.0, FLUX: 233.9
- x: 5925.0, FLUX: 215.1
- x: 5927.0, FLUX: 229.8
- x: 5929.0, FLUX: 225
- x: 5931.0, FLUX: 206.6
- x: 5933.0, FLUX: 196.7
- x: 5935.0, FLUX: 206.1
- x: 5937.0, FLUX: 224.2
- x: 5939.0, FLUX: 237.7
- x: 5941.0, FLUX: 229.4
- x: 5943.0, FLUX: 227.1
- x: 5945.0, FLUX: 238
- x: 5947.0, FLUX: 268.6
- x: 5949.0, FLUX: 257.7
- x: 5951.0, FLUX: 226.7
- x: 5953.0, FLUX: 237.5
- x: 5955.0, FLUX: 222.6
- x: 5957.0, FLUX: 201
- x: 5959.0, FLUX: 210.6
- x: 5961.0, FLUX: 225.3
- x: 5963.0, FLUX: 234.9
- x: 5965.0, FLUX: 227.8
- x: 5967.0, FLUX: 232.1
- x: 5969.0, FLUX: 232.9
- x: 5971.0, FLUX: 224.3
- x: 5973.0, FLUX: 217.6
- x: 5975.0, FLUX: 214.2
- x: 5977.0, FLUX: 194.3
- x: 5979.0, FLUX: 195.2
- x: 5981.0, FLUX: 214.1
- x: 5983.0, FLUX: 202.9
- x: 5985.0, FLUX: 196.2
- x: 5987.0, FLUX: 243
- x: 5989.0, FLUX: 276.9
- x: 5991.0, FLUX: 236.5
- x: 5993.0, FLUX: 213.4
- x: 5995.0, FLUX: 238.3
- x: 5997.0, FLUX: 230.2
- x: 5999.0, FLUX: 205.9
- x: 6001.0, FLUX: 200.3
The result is 1.4 AA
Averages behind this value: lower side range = 235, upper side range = 226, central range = 222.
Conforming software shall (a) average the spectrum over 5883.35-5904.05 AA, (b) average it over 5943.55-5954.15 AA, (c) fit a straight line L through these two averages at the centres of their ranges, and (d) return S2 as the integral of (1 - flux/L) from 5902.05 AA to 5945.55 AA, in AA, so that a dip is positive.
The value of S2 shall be 0.86 AA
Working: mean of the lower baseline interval 209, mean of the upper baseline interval 245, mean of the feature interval 224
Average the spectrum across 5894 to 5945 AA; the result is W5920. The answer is 219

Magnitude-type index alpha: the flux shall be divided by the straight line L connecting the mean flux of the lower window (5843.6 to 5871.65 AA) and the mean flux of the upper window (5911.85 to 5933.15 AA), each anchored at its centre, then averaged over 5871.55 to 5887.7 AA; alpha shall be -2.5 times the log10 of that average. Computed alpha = -0.17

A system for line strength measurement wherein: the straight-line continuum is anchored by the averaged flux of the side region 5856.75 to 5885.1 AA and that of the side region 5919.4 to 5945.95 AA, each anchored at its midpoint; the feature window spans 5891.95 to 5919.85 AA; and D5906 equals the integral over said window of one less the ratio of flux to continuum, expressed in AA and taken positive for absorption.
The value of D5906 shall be 2.87 AA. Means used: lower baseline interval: 246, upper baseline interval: 226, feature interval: 211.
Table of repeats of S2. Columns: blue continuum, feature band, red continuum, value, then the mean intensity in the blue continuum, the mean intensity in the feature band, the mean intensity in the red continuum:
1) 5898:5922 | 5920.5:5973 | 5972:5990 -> -2.0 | 222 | 228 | 217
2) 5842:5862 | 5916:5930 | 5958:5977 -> -0.4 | 226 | 231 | 223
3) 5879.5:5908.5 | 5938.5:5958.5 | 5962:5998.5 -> -1.1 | 218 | 234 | 223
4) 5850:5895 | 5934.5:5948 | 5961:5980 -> -0.6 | 233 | 234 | 220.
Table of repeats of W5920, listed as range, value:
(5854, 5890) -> 242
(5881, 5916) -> 216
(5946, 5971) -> 231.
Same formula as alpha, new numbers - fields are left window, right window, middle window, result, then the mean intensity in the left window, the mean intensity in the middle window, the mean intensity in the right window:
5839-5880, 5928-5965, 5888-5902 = 0.186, 234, 194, 226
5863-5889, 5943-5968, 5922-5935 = 0.092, 244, 217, 232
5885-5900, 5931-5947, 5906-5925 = -0.064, 201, 225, 225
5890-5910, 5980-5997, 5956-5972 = -0.010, 205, 224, 228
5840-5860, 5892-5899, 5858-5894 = -0.167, 225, 237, 187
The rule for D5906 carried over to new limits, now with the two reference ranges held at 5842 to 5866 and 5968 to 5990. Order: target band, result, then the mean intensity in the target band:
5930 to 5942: 0.23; 217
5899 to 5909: 0.24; 217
